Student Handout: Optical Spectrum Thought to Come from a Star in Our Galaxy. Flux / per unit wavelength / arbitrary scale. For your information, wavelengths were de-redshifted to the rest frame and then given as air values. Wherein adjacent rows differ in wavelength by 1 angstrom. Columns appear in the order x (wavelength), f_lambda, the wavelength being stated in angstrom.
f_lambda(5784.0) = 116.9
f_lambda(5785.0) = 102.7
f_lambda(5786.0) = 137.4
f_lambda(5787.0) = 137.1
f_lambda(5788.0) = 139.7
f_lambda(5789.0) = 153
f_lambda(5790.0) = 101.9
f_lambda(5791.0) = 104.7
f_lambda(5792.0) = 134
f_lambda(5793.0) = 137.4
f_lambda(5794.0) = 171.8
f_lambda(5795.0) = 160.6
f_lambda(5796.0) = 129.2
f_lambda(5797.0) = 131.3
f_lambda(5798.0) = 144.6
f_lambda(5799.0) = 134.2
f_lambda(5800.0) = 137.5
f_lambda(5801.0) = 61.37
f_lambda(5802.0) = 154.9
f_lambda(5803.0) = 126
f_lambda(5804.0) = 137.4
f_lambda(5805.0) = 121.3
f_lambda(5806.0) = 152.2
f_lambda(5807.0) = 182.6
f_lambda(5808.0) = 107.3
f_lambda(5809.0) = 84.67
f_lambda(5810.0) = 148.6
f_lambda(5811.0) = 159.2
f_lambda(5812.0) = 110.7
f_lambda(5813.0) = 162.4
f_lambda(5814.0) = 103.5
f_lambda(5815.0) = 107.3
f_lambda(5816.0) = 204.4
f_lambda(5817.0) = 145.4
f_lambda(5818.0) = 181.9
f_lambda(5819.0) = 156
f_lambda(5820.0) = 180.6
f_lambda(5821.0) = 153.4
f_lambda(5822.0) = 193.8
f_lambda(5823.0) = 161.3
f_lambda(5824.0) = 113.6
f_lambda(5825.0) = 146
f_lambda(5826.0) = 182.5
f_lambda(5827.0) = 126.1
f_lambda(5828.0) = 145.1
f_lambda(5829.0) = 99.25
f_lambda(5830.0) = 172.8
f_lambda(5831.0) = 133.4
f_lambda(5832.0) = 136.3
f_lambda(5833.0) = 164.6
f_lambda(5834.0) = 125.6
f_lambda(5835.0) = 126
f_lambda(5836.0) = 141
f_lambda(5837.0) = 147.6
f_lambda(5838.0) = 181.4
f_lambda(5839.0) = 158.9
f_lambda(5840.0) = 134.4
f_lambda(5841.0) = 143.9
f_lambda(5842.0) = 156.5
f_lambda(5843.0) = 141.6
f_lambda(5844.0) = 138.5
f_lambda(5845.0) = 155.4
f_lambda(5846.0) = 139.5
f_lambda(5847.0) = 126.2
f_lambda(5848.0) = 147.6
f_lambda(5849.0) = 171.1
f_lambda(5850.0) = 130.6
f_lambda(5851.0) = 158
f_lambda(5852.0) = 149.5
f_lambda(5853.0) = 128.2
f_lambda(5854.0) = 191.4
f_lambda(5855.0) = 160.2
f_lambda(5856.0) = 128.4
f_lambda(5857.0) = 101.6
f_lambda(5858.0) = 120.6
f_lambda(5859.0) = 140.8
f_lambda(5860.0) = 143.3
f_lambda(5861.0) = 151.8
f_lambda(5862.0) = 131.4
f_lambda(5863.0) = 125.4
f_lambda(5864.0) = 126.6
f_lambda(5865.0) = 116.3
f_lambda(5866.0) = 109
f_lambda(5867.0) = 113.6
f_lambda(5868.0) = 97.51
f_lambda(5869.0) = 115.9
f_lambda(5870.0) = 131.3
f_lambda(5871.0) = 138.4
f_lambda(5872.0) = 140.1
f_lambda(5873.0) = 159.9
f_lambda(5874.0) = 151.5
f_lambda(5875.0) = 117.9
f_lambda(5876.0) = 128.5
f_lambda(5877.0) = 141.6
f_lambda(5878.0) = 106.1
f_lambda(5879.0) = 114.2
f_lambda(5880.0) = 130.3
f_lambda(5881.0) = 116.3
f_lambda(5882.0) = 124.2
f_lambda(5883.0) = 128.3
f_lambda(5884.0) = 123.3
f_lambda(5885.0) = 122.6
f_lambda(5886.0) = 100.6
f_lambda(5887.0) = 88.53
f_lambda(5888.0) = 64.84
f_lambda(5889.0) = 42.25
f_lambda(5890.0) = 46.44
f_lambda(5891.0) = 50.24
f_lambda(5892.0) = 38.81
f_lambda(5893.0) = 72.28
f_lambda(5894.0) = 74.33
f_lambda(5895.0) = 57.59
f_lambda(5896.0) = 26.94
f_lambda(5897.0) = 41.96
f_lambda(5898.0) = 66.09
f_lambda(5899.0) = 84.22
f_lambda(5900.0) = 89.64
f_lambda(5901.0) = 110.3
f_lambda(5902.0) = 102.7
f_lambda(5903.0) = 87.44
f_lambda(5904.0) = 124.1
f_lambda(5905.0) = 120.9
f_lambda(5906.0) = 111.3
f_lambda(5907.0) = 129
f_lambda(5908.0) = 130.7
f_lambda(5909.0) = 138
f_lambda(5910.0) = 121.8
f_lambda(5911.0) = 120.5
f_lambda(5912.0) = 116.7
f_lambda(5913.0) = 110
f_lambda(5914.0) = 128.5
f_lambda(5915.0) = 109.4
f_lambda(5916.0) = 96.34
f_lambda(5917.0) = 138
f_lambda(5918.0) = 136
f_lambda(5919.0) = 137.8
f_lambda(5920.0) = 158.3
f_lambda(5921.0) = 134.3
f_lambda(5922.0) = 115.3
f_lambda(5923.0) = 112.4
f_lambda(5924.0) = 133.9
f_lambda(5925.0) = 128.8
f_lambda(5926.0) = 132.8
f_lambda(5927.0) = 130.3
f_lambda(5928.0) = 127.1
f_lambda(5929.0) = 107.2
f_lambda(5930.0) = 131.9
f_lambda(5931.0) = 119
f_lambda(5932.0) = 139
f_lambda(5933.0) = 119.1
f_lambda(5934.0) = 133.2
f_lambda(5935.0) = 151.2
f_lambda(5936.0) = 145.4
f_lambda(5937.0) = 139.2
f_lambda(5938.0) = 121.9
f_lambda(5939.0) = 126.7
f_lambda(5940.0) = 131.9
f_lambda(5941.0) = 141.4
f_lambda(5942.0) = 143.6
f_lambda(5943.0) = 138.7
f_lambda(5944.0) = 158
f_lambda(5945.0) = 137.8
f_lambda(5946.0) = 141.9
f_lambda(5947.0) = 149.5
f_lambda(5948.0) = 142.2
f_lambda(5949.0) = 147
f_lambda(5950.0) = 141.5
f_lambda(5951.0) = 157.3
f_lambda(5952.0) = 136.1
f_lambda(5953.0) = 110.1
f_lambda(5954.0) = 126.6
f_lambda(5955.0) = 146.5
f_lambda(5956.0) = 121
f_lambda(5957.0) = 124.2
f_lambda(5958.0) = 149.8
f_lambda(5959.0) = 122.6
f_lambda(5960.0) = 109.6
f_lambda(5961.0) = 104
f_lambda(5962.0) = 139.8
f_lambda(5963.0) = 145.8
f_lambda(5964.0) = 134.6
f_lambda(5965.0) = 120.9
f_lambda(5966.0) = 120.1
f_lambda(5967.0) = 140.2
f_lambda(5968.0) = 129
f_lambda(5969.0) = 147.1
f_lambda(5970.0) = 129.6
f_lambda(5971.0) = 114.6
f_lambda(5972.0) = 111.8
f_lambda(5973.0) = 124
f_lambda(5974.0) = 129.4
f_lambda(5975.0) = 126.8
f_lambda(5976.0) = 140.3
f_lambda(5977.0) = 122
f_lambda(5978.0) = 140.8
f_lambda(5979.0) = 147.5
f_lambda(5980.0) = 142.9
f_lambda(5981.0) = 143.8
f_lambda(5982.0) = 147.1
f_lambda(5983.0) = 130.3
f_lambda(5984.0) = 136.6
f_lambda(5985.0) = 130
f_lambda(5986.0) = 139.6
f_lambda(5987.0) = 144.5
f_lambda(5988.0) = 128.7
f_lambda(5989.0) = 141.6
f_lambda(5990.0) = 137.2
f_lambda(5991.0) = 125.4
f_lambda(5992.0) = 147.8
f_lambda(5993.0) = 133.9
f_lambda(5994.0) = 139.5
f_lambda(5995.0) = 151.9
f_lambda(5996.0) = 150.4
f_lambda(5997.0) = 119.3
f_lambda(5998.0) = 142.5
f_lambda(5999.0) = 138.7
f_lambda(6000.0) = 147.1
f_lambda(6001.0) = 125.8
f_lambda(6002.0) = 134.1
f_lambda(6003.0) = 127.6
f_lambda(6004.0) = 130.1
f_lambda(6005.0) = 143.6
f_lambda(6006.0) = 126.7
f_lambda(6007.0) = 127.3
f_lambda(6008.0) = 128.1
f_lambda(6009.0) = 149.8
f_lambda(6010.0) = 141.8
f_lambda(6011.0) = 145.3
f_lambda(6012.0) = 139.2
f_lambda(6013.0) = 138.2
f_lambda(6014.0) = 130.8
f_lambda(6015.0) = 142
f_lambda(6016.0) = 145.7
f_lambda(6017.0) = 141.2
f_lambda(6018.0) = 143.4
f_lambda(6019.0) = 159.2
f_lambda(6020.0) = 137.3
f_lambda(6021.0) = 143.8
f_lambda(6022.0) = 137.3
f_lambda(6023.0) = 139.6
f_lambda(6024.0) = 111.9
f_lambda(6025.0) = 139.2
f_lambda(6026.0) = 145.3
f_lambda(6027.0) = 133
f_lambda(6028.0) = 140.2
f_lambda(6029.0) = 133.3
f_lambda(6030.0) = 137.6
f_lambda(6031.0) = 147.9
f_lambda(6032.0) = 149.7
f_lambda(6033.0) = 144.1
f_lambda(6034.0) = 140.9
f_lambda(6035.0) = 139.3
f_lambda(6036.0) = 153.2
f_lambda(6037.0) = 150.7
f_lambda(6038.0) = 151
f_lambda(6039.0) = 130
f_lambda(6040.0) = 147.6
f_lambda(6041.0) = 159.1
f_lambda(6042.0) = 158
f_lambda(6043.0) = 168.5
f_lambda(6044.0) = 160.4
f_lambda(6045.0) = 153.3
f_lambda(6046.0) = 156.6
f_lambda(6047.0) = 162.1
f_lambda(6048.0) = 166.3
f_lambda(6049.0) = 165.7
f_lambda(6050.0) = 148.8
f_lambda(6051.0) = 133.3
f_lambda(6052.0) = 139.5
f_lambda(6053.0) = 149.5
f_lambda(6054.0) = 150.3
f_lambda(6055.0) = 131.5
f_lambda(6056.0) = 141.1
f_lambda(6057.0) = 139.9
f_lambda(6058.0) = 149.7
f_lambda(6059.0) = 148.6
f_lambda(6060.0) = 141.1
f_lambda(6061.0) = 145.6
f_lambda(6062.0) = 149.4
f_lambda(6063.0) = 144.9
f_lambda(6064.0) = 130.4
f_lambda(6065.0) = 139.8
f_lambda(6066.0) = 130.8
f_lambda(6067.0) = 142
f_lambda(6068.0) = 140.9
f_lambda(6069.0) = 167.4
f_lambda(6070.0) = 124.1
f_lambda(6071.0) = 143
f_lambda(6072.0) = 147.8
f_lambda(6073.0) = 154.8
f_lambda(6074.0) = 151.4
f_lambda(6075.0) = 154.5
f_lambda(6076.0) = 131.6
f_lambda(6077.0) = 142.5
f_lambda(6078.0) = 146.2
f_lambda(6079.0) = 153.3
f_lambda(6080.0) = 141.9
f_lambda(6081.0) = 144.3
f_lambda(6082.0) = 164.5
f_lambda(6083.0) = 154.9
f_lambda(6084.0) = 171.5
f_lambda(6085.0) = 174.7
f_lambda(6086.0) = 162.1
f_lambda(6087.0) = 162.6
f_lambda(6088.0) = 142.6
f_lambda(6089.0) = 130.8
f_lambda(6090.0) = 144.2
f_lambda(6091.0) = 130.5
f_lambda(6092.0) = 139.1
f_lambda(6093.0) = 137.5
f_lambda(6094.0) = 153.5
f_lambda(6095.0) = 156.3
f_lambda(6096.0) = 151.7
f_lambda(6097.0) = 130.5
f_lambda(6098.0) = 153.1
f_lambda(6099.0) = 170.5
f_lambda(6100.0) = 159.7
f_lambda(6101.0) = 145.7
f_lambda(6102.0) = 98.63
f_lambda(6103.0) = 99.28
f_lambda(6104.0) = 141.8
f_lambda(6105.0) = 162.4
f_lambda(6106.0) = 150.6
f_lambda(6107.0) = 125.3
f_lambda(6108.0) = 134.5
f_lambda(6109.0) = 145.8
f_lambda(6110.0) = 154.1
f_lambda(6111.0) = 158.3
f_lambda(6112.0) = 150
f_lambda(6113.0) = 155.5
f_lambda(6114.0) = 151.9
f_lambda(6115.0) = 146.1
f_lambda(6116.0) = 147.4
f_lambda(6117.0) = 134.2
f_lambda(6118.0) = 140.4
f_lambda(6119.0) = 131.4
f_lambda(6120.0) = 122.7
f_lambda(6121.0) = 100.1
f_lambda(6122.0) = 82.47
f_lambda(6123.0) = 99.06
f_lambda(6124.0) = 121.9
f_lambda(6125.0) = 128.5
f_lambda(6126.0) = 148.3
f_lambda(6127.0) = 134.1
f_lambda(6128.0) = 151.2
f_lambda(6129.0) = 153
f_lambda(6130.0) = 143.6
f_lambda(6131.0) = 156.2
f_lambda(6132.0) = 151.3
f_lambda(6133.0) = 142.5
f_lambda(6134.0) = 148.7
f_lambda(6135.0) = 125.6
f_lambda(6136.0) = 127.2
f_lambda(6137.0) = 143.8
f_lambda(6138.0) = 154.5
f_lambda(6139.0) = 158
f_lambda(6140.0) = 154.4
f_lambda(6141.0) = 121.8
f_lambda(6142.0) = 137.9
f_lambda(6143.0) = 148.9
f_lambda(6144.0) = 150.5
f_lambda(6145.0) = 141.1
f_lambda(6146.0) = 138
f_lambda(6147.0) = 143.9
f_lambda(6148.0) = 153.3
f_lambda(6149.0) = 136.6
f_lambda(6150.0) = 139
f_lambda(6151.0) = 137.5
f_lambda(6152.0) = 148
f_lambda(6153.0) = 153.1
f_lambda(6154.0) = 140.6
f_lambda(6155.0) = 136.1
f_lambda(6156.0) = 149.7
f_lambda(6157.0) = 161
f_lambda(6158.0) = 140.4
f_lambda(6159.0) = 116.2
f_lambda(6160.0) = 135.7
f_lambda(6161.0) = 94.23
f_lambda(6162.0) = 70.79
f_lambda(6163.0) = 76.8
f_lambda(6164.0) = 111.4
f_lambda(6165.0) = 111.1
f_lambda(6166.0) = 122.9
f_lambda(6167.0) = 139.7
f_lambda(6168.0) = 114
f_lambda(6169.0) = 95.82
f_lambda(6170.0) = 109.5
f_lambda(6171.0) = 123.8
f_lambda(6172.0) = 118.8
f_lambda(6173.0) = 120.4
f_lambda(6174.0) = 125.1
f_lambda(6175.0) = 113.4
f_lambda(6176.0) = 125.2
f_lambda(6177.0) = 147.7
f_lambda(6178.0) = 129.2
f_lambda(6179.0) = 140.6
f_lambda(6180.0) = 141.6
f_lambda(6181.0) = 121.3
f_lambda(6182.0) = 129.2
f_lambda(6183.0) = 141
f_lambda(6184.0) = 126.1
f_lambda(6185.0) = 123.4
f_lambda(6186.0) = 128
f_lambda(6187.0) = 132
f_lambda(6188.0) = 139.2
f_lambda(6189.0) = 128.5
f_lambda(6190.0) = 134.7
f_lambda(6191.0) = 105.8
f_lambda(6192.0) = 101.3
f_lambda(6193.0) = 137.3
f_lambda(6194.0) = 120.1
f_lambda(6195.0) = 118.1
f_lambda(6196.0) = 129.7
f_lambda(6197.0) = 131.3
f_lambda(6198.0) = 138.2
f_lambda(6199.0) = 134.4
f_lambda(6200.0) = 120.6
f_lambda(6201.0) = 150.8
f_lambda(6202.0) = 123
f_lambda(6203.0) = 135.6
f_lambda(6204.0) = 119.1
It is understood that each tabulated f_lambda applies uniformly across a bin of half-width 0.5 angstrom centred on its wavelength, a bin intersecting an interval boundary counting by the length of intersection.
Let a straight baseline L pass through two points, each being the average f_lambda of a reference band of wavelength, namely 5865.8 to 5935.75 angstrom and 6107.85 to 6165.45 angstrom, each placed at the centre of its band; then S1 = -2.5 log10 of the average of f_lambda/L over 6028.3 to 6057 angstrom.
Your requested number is -0.18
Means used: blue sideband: 112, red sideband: 136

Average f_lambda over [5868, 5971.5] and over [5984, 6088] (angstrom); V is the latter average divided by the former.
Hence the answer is 1.21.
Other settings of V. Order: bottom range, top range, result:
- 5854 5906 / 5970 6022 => 1.27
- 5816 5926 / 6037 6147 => 1.15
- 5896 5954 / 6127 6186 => 1.07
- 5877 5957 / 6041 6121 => 1.26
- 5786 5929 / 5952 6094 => 1.11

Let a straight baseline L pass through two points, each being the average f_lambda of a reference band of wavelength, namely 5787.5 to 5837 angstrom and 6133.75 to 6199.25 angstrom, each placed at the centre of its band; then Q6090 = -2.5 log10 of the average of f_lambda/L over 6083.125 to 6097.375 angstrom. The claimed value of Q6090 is -0.13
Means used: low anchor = 141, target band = 149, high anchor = 130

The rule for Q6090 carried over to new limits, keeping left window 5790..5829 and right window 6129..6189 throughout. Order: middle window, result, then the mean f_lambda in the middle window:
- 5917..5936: 0.06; 131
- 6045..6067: -0.09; 146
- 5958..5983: 0.05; 131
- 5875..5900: 0.50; 87.8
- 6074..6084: -0.12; 150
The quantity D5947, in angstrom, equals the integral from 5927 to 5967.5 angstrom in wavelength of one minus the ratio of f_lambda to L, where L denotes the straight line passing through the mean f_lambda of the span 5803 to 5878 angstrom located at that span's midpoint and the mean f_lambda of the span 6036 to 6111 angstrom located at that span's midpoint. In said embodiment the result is 2.9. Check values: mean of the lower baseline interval 141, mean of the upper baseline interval 147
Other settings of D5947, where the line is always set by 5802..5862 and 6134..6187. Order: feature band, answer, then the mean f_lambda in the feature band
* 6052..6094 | -3.6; 146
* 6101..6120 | -1.0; 140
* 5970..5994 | 0.7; 134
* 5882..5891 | 3.4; 89.3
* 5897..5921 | 4.5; 115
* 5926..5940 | 1.0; 130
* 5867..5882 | 1.6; 127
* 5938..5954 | 0.1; 139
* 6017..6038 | -0.8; 142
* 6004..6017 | -0.1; 138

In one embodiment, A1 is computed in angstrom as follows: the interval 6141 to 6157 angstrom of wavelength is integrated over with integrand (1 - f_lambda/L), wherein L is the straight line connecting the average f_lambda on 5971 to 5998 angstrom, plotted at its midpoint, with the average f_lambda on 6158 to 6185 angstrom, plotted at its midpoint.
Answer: -2.9 angstrom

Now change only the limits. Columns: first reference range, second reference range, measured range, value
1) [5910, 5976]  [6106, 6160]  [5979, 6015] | -1.14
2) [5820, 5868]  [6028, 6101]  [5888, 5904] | 8.44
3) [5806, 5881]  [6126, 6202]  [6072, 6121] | -4.30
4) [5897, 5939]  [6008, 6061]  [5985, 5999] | -0.22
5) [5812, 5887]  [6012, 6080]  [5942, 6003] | 3.24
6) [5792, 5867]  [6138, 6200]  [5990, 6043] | -2.10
